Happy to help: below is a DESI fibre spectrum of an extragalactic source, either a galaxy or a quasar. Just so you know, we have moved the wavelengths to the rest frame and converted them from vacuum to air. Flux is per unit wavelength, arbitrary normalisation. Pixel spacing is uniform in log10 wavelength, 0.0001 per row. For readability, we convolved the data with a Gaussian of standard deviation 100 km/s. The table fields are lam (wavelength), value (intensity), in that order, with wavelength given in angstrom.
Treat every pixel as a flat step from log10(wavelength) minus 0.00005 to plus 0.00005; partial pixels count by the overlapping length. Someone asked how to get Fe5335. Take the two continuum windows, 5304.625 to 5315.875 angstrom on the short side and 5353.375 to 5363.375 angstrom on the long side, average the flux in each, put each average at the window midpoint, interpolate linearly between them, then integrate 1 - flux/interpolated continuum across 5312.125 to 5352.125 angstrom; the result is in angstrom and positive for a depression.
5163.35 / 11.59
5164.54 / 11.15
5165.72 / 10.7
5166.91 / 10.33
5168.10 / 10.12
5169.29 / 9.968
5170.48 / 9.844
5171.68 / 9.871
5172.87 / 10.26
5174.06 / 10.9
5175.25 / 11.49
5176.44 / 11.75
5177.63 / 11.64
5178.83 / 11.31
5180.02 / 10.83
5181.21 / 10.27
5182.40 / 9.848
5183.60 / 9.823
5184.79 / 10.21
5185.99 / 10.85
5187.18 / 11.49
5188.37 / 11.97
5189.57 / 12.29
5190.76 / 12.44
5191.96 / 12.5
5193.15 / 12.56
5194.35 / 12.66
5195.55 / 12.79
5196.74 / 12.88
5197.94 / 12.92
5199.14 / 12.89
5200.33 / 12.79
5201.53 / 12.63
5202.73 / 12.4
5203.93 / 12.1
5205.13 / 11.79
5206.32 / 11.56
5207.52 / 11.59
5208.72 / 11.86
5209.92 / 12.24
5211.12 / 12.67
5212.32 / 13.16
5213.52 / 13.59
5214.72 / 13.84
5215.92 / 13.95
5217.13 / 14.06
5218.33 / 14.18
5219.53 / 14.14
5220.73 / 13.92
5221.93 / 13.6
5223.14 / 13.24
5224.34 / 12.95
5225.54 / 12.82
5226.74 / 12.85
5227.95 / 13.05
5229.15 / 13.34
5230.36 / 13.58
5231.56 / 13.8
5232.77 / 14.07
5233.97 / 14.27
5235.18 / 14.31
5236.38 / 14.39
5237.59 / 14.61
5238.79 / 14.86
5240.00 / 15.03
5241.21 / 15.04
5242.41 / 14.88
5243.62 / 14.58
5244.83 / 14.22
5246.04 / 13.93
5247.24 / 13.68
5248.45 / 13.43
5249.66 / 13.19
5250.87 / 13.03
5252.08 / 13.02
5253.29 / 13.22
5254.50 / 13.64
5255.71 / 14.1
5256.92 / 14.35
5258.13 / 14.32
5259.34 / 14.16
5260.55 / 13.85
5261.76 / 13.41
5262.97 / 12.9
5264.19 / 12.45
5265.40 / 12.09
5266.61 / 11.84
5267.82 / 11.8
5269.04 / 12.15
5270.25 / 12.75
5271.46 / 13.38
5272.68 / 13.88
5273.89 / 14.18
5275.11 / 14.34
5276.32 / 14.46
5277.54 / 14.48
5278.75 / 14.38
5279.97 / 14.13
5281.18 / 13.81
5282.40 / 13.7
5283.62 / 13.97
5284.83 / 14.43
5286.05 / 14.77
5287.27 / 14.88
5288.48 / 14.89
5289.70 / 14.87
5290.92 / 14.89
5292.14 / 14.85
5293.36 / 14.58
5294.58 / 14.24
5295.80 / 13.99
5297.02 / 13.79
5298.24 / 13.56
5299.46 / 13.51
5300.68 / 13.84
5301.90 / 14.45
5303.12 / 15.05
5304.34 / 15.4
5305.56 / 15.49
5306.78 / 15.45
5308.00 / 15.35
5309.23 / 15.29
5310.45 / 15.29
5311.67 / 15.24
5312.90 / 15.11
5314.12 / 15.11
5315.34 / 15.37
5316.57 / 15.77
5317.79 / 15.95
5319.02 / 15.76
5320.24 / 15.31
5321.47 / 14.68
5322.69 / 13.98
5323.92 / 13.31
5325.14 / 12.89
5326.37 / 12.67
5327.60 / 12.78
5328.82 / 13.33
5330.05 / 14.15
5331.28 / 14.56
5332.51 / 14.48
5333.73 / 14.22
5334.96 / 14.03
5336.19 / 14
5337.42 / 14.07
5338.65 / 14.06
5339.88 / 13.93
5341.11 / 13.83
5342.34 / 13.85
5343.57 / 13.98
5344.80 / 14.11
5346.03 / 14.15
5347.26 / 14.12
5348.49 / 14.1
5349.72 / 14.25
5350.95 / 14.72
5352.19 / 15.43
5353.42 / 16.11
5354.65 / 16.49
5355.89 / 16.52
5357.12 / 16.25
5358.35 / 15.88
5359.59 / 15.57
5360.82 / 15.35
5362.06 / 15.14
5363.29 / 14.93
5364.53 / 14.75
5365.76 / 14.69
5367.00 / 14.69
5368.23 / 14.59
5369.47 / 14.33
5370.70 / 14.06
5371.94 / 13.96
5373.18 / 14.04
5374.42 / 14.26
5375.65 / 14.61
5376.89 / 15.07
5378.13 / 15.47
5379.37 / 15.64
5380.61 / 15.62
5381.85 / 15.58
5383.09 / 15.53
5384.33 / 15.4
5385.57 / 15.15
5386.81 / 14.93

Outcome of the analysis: 3.2 angstrom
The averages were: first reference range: 15.3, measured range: 14.3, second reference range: 15.8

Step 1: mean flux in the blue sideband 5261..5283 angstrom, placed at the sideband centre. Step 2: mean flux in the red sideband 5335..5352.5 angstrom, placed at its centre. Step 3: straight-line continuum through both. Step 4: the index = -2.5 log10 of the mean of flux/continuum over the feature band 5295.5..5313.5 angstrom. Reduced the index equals -0.078 mag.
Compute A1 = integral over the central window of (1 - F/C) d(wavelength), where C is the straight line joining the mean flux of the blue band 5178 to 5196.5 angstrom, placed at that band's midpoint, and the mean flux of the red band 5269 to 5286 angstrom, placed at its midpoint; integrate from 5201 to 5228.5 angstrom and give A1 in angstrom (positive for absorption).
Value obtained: -1.6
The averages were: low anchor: 11.5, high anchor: 13.9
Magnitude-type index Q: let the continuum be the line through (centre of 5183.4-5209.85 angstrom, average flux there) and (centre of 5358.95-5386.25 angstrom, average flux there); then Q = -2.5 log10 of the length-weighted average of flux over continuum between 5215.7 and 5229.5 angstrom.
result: -0.08 mag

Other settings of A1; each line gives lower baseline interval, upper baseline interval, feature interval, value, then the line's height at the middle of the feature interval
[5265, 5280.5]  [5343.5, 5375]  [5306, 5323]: -1.4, 14.1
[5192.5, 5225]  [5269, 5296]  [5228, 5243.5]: -1.1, 13.4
